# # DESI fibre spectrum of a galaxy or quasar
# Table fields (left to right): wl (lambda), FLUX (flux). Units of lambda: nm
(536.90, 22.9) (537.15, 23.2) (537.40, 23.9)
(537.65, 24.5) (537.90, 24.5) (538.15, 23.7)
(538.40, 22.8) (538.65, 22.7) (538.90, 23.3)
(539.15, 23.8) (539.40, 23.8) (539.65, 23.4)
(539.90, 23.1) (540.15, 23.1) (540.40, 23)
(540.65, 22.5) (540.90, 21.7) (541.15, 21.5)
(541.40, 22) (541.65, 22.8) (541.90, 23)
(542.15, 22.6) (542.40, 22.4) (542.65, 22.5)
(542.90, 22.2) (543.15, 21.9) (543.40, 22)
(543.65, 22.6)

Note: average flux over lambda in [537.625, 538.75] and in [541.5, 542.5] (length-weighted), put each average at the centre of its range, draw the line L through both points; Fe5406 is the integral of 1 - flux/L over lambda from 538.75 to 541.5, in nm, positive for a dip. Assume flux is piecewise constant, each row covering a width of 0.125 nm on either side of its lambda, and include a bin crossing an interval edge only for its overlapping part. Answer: 0.03 nm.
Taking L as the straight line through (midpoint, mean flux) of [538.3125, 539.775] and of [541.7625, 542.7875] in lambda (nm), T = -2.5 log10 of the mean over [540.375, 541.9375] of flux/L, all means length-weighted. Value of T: 0.03 mag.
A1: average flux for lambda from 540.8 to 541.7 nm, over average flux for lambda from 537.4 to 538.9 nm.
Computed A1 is 0.9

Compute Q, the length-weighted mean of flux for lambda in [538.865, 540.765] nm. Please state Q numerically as 23.3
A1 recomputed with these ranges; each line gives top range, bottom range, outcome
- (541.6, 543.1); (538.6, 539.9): 0.96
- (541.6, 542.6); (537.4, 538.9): 0.96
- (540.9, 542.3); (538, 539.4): 0.96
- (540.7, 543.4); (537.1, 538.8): 0.94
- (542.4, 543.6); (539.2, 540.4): 0.95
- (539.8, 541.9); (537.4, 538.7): 0.95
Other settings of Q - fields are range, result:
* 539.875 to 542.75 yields 22.5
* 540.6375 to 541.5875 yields 21.9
